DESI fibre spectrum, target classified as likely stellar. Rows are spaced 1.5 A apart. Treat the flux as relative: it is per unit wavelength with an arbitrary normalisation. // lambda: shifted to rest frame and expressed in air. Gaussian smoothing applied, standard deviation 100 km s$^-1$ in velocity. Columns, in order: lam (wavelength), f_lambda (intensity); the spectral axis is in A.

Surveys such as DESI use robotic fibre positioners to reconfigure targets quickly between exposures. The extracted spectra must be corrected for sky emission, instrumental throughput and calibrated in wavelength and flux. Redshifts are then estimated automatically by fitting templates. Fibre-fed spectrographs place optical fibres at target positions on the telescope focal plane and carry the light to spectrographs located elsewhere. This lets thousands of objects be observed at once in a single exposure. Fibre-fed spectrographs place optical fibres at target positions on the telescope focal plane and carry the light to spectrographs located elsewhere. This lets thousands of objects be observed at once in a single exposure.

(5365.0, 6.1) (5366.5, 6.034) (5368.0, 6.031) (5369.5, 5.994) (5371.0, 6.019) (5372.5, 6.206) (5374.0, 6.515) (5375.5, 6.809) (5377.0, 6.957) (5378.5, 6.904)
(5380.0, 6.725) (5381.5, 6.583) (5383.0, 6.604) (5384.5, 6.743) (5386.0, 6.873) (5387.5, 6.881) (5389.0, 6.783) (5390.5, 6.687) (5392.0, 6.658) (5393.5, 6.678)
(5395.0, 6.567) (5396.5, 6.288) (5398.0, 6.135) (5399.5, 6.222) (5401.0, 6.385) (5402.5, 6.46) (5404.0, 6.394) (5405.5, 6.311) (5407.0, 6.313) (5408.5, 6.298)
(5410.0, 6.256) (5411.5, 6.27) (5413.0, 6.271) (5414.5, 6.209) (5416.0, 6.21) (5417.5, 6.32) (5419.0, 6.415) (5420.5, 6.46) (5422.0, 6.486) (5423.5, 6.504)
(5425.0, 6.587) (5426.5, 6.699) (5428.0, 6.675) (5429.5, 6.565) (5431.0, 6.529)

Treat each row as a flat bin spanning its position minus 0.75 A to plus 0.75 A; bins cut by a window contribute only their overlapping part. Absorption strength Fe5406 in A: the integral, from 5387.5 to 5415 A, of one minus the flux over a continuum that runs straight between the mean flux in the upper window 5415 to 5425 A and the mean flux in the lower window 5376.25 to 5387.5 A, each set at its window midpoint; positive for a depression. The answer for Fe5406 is 0.7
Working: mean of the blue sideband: 6.78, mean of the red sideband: 6.41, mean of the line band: 6.41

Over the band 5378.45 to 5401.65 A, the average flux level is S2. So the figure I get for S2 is 6.6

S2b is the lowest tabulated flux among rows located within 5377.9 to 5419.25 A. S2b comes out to 6.135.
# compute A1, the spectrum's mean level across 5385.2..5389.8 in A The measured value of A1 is 6.84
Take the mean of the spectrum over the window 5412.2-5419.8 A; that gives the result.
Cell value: 6.29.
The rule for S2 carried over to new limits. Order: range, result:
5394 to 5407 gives 6.35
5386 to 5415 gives 6.44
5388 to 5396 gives 6.67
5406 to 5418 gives 6.27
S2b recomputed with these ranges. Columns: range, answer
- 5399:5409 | 6.222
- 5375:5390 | 6.583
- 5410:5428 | 6.209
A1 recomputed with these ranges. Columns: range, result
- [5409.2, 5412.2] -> 6.26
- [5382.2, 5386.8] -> 6.74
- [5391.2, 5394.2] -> 6.67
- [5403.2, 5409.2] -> 6.33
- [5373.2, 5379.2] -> 6.79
